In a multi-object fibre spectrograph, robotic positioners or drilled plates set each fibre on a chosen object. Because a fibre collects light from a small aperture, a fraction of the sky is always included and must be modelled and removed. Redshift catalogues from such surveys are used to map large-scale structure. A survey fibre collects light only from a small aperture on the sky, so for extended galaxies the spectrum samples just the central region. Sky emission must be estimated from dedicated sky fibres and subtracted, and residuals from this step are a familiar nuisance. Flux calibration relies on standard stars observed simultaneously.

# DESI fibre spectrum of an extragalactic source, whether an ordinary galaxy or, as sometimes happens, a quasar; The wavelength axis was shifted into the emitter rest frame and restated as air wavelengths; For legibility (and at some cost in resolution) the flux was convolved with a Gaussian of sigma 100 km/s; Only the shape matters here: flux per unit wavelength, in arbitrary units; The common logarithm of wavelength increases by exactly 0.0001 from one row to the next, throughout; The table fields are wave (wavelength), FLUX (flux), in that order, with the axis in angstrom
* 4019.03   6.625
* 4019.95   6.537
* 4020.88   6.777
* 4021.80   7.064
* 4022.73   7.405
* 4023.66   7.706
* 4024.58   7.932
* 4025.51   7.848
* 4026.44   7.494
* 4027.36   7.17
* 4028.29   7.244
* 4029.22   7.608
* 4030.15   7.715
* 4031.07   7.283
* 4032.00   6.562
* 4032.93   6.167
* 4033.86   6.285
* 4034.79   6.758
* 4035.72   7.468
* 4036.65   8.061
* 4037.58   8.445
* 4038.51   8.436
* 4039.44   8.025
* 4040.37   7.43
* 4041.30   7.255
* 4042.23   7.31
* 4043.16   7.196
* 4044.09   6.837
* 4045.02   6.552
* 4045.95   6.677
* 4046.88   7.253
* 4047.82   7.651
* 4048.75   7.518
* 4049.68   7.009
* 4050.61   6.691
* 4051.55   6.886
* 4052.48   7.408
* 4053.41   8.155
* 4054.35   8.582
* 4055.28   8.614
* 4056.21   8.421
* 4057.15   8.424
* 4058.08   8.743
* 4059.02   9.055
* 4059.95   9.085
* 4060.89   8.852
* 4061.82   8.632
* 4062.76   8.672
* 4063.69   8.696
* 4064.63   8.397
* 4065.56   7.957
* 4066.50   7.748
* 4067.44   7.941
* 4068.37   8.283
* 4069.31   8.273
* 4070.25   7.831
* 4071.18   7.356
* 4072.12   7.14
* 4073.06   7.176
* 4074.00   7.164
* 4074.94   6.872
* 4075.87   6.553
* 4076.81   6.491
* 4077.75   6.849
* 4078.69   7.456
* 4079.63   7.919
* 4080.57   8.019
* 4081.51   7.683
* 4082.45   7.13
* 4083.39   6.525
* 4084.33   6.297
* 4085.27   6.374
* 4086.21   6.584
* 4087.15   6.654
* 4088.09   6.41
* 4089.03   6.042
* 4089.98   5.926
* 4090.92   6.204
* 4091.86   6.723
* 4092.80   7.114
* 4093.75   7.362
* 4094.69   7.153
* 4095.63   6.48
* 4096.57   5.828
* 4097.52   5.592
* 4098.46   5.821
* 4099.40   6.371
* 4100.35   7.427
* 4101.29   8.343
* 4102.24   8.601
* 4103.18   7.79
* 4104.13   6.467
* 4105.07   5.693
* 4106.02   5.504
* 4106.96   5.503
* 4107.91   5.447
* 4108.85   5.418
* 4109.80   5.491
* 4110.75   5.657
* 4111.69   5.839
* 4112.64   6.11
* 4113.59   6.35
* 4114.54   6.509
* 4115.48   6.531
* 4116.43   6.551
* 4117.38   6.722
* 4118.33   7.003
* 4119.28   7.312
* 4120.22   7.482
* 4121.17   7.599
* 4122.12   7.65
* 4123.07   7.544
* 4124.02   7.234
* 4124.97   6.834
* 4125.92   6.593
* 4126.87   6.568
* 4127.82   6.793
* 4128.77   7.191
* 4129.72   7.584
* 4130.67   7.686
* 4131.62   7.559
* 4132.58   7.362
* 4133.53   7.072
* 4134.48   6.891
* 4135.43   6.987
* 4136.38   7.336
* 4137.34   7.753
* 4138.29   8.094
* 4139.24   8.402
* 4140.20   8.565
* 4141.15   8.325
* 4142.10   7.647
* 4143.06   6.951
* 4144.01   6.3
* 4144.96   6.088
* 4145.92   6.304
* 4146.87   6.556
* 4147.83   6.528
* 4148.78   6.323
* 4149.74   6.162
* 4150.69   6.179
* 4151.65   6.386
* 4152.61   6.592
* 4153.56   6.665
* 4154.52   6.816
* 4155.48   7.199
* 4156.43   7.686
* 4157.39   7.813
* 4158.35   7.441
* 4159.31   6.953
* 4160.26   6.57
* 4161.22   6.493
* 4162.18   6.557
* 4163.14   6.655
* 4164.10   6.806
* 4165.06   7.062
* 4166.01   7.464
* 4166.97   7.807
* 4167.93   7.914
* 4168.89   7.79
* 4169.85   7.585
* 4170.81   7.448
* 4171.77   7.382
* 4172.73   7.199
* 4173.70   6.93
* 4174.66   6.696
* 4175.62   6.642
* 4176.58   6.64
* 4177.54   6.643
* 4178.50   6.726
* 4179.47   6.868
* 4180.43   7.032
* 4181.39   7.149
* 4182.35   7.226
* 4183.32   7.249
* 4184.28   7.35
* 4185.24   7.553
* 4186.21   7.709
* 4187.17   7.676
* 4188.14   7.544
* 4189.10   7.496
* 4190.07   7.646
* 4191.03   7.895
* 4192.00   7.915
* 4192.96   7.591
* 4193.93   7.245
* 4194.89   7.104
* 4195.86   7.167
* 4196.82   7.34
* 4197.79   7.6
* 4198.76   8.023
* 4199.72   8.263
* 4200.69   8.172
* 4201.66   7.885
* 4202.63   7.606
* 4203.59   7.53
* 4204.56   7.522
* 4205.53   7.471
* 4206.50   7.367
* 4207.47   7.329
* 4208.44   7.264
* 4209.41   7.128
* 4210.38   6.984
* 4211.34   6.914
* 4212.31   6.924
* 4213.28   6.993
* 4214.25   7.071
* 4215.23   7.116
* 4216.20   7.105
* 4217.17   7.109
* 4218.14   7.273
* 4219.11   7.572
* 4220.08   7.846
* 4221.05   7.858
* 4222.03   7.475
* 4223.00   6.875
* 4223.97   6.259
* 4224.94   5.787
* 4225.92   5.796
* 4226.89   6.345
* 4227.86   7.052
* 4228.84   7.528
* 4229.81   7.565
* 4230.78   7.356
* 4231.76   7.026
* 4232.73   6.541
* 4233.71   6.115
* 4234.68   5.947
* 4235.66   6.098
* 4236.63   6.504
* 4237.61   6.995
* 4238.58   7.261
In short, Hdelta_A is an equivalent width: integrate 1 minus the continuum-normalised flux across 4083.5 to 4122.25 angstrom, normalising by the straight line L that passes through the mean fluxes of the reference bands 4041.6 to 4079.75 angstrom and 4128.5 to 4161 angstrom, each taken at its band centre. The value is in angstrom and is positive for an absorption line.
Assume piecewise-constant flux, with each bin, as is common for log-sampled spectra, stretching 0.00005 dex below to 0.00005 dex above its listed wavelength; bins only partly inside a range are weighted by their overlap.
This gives 4.6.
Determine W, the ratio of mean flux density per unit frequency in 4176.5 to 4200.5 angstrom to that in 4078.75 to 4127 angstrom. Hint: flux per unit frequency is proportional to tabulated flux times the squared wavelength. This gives 1.16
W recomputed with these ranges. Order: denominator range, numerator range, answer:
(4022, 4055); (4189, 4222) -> 1.10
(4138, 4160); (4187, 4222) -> 1.09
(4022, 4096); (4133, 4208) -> 1.03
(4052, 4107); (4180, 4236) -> 1.05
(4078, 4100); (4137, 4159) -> 1.09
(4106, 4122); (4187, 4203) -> 1.25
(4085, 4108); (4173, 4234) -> 1.16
